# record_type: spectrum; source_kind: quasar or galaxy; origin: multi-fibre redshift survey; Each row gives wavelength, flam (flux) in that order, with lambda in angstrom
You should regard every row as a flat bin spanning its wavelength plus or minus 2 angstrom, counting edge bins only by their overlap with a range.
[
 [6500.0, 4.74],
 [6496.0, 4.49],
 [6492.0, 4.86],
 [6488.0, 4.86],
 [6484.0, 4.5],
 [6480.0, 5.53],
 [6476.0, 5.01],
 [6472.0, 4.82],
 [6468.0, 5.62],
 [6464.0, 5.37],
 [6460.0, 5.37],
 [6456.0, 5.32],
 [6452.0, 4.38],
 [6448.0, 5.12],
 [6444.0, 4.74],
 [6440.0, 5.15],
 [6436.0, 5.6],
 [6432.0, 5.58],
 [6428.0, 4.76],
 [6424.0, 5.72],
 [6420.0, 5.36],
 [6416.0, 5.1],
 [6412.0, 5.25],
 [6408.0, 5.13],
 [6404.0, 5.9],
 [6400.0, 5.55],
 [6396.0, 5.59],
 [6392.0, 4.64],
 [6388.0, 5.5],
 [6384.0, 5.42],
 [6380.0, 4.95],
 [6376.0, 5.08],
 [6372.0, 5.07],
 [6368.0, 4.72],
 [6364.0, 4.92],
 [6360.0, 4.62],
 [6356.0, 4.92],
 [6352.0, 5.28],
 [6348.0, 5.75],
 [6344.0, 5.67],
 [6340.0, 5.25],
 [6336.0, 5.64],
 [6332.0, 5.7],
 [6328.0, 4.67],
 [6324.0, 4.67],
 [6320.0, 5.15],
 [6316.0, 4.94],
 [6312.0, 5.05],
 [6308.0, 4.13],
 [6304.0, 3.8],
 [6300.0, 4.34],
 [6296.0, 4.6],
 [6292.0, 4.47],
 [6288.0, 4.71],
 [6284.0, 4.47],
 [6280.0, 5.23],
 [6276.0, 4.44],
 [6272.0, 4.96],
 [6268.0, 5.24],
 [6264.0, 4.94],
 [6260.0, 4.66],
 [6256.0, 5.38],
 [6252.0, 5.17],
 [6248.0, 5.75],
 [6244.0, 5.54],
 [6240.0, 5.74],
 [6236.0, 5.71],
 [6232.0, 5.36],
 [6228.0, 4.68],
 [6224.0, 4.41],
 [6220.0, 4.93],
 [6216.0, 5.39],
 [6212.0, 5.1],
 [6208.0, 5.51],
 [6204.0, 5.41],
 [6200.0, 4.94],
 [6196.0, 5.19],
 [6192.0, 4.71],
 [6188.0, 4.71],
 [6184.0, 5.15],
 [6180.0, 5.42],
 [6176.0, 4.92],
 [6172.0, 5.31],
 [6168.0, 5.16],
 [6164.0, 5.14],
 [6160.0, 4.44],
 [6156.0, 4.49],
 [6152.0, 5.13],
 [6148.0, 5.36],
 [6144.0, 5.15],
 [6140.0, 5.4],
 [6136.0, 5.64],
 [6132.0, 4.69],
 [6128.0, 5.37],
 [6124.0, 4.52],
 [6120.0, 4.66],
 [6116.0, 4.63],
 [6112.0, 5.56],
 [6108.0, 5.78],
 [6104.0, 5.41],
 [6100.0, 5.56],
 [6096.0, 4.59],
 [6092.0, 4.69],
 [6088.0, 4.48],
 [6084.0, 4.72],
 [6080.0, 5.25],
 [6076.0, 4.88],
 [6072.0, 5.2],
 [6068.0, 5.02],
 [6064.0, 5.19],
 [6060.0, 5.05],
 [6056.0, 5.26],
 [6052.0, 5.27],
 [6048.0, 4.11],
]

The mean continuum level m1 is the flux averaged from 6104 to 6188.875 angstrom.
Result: 5.09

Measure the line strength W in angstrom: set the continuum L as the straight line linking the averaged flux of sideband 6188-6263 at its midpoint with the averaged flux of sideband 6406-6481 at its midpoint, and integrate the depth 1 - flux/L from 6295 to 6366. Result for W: 3.2 angstrom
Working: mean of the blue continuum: 5.18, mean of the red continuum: 5.2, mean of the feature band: 4.95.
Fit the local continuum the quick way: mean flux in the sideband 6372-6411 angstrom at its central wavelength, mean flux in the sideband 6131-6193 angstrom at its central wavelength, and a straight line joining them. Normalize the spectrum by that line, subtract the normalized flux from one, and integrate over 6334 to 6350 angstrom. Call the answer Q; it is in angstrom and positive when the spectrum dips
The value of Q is -1.0 angstrom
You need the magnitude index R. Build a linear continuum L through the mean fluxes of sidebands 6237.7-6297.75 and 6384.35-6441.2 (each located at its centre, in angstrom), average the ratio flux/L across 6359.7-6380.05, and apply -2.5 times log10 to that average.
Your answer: 0.07 mag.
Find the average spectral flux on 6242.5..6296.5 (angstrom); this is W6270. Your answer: 4.97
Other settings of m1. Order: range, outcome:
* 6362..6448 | 5.22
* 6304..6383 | 5.03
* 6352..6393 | 5.01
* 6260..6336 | 4.77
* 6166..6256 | 5.2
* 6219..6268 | 5.2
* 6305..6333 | 4.83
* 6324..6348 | 5.36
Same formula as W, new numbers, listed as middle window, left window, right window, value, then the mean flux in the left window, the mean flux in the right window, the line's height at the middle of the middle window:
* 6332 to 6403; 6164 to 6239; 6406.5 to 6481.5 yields -0.8 angstrom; 5.12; 5.21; 5.18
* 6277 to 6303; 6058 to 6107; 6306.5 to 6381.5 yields 2.4 angstrom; 5.02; 5.07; 5.06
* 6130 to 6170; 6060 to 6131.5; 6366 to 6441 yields 0.1 angstrom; 5.02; 5.27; 5.07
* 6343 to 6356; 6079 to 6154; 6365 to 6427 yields -0.6 angstrom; 5.08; 5.25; 5.22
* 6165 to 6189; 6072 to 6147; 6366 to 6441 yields -0.1 angstrom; 5.06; 5.27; 5.11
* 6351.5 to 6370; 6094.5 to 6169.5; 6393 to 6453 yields 1.3 angstrom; 5.09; 5.27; 5.23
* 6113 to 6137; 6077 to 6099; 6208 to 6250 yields 0.0 angstrom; 4.79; 5.27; 4.92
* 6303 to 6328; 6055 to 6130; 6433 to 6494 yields 2.0 angstrom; 5.04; 5.09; 5.07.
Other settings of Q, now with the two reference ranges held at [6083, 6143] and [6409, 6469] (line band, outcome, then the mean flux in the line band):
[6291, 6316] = 3.5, 4.44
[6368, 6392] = 0.3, 5.12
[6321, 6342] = -0.1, 5.18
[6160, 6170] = 0.1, 5.01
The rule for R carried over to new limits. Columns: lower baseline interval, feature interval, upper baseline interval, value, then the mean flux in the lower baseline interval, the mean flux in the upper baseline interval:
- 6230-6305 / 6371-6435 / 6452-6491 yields -0.048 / 4.99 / 5.11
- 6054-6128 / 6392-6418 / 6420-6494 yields -0.050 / 5.03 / 5.13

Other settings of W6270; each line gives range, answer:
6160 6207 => 5.08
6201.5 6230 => 5.06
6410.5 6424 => 5.31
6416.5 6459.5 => 5.18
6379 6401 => 5.28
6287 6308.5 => 4.34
